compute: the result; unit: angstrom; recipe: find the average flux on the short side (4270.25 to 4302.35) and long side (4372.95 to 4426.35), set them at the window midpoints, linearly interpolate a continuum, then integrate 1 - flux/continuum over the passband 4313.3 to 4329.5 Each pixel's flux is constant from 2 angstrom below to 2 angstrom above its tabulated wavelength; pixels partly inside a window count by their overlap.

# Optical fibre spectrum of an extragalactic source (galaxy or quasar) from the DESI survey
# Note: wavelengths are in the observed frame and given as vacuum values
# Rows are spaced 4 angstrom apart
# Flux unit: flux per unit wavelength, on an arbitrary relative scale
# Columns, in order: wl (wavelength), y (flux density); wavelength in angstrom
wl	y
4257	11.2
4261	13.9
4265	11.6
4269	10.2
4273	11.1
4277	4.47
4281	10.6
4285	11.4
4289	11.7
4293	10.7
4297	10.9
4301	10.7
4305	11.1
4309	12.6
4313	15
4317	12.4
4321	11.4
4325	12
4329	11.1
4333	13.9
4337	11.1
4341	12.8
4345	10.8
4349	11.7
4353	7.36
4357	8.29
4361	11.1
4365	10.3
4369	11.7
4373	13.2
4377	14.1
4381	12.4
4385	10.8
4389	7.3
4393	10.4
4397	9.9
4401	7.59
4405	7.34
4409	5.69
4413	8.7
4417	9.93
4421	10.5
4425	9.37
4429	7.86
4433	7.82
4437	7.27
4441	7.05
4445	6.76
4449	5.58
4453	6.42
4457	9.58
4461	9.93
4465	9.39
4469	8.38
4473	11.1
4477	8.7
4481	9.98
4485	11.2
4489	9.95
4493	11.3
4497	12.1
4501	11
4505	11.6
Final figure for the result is -3.38 angstrom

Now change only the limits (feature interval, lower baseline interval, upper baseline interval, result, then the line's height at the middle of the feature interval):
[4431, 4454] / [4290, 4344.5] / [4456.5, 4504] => 8.3 angstrom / 10.7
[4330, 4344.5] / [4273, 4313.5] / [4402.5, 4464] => -3.5 angstrom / 9.9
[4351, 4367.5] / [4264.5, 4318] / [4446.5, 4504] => 1.8 angstrom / 10.5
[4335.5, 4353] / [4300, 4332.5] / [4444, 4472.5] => 0.4 angstrom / 11.4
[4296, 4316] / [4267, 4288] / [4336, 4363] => -4.3 angstrom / 9.96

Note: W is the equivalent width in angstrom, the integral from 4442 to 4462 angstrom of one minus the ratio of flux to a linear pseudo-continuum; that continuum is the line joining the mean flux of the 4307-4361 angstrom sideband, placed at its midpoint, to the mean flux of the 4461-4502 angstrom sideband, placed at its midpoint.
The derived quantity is 5.7 angstrom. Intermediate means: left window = 11.6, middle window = 7.51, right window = 10.3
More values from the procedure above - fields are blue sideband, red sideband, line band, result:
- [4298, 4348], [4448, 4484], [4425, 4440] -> 2.8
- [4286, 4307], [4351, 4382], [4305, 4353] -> -4.2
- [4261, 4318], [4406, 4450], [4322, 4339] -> -3.1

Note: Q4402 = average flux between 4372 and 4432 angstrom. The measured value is 9.58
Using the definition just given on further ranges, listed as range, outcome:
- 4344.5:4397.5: 10.7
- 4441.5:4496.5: 9.12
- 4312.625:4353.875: 11.8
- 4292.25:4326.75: 11.9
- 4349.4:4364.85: 9.37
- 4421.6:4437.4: 8.38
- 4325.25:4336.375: 12.2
